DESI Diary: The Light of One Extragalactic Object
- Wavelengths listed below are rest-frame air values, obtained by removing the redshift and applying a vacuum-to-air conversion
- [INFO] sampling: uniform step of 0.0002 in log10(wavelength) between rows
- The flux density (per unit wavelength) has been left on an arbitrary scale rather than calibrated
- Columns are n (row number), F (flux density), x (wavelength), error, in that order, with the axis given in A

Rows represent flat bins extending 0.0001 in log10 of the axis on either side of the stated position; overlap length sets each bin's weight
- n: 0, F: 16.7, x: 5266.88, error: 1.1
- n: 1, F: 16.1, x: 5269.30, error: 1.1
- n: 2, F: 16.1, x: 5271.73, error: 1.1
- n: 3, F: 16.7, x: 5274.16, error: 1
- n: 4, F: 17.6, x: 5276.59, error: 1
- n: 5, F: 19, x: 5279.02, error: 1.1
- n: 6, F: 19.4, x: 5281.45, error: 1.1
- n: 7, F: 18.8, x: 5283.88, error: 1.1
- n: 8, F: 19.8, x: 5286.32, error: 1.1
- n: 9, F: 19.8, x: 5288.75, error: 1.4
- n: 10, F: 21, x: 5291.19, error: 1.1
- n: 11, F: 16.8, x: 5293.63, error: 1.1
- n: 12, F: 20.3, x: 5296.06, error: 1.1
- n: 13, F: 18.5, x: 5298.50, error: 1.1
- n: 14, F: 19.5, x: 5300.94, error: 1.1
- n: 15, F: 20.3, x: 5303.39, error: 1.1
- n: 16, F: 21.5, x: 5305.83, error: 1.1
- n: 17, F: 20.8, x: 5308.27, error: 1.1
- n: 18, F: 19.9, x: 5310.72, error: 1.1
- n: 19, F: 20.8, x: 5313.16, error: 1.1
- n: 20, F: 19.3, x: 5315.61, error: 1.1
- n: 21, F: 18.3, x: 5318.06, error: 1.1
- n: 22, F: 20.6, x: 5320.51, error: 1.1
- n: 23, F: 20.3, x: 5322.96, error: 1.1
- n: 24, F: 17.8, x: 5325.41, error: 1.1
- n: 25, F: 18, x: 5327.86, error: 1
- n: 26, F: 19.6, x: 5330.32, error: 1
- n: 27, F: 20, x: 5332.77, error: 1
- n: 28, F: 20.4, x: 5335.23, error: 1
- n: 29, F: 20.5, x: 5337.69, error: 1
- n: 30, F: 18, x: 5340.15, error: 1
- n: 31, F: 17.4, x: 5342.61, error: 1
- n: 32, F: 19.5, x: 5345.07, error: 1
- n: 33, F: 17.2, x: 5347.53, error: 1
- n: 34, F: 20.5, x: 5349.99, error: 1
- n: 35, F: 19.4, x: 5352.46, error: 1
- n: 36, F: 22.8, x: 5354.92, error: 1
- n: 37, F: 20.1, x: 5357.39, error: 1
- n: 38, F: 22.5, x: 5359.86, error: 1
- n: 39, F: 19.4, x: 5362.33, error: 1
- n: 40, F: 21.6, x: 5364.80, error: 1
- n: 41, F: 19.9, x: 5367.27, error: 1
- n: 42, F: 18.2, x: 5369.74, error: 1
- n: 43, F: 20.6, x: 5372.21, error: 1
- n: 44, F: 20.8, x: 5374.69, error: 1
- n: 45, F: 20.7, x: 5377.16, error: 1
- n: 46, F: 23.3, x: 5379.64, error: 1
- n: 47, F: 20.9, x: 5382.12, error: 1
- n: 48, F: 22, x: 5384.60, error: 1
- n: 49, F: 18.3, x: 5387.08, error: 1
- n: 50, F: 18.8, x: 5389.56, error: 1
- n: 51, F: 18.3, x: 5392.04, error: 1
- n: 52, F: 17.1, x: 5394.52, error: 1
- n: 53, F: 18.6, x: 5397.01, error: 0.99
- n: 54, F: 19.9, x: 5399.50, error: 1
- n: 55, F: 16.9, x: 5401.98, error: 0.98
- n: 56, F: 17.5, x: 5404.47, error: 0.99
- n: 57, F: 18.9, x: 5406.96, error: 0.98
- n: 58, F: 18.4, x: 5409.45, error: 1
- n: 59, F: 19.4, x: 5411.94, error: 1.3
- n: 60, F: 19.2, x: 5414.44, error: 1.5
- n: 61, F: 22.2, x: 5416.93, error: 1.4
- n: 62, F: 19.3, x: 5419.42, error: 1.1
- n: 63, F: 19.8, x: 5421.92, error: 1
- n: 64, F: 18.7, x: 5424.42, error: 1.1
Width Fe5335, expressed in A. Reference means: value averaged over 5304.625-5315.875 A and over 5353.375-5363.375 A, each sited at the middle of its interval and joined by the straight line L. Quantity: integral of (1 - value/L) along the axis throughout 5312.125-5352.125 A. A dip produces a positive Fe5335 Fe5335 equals 3.0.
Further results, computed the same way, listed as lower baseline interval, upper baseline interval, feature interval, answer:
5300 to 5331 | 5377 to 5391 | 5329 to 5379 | 0.6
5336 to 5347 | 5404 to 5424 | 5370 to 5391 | -1.6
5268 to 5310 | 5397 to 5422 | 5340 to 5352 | 0.2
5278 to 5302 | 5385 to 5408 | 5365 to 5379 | -1.3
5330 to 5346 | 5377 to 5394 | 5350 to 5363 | -0.8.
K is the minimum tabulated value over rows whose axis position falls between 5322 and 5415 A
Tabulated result 16.9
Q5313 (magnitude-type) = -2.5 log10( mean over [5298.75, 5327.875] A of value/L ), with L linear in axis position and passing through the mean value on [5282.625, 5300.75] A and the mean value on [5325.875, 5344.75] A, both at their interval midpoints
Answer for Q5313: -0.03 mag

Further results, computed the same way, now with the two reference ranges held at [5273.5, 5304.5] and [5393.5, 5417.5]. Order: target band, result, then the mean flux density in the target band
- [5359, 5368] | -0.11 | 20.8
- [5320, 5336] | -0.03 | 19.5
